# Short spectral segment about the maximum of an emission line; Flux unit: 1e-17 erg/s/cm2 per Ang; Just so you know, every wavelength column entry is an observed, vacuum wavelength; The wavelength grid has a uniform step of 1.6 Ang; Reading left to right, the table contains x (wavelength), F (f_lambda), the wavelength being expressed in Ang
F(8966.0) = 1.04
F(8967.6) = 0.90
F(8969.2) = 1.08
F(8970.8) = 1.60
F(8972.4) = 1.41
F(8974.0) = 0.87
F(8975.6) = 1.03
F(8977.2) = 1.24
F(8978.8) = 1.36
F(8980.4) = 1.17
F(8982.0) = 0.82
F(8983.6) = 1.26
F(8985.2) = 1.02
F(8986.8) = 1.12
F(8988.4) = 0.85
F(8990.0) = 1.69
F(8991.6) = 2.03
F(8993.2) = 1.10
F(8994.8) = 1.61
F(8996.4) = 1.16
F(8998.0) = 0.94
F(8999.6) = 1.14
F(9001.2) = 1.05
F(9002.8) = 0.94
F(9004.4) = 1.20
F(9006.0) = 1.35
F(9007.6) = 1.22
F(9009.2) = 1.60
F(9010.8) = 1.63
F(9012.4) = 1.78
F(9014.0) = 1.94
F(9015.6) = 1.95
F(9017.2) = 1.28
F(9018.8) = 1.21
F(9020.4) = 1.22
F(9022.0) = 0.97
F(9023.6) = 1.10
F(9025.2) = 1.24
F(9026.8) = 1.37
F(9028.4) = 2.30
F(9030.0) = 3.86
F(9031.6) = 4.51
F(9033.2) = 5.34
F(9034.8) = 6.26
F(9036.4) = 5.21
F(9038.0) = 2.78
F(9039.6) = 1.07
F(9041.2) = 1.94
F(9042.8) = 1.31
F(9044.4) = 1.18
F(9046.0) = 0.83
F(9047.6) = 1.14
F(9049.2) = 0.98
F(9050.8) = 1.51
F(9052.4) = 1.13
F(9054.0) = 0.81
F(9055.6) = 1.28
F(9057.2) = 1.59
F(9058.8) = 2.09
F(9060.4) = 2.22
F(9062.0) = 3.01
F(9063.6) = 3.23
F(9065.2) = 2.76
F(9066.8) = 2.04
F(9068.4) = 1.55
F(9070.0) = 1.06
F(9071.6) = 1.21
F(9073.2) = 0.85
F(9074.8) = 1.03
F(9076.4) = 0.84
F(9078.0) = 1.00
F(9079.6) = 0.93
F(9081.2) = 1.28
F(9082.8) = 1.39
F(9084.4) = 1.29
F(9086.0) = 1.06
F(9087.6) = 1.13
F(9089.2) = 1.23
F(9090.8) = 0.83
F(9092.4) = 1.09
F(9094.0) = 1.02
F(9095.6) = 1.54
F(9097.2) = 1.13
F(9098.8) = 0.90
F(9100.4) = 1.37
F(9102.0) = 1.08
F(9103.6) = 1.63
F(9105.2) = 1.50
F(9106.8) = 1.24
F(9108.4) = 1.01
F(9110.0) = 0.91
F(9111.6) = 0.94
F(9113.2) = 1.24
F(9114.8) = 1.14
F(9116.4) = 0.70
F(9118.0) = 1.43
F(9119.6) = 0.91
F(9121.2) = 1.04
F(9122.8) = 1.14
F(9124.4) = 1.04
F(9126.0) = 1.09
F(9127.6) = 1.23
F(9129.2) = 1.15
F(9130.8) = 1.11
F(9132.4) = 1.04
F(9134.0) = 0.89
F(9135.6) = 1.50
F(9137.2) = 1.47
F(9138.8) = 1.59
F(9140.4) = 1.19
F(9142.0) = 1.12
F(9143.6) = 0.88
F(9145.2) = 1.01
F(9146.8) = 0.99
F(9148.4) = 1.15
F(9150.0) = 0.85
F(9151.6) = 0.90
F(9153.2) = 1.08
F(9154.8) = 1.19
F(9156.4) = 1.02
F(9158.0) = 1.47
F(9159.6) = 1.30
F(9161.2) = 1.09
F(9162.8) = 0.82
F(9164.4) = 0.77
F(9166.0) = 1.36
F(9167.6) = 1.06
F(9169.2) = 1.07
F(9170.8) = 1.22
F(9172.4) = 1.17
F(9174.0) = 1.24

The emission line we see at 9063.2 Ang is [N II] 6583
